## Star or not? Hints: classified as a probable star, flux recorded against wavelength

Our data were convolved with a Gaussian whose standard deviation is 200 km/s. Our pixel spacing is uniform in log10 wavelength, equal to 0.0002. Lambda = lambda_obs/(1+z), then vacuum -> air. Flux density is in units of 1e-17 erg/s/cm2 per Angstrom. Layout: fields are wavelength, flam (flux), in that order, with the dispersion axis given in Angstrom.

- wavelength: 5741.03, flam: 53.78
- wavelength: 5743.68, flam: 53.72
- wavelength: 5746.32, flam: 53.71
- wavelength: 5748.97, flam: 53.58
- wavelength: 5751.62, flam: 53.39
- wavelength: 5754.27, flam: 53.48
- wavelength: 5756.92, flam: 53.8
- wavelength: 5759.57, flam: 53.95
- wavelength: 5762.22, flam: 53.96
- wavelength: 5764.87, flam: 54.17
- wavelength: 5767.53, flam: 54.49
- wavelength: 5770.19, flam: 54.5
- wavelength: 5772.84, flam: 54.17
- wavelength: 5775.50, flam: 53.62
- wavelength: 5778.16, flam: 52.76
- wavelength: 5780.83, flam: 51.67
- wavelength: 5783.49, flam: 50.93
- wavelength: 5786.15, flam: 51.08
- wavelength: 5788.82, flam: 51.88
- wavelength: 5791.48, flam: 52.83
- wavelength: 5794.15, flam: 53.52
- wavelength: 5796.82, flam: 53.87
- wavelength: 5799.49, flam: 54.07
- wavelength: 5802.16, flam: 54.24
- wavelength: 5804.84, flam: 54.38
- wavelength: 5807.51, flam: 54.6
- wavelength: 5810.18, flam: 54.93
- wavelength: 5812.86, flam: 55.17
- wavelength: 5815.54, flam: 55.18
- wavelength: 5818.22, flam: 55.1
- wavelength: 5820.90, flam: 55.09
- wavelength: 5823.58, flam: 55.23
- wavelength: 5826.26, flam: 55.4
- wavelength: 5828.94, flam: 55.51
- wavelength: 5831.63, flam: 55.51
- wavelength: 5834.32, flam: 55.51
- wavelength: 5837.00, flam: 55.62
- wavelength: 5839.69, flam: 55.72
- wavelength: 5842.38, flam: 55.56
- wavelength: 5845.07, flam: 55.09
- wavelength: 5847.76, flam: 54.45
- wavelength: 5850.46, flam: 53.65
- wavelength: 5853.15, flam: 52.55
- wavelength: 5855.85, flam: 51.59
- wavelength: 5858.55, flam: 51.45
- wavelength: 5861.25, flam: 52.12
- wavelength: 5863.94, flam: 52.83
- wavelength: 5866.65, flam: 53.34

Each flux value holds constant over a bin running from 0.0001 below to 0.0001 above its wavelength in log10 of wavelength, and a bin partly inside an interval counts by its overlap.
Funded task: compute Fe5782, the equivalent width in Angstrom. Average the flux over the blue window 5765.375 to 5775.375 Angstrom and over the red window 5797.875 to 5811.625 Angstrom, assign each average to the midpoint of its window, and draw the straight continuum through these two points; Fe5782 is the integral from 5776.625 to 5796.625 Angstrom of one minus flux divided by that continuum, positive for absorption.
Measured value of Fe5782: 0.8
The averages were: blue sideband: 54.3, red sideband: 54.4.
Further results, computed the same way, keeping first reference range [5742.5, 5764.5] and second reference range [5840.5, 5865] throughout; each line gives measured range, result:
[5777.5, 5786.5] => 0.3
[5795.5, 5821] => -0.5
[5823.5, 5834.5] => -0.4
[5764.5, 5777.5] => -0.1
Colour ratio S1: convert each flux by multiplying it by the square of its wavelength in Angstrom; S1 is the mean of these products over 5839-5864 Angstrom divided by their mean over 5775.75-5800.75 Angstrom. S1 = 1.04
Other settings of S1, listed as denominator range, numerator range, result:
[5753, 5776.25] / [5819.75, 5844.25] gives 1.05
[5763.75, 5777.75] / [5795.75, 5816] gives 1.02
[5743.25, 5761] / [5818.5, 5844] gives 1.06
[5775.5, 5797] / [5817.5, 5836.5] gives 1.07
